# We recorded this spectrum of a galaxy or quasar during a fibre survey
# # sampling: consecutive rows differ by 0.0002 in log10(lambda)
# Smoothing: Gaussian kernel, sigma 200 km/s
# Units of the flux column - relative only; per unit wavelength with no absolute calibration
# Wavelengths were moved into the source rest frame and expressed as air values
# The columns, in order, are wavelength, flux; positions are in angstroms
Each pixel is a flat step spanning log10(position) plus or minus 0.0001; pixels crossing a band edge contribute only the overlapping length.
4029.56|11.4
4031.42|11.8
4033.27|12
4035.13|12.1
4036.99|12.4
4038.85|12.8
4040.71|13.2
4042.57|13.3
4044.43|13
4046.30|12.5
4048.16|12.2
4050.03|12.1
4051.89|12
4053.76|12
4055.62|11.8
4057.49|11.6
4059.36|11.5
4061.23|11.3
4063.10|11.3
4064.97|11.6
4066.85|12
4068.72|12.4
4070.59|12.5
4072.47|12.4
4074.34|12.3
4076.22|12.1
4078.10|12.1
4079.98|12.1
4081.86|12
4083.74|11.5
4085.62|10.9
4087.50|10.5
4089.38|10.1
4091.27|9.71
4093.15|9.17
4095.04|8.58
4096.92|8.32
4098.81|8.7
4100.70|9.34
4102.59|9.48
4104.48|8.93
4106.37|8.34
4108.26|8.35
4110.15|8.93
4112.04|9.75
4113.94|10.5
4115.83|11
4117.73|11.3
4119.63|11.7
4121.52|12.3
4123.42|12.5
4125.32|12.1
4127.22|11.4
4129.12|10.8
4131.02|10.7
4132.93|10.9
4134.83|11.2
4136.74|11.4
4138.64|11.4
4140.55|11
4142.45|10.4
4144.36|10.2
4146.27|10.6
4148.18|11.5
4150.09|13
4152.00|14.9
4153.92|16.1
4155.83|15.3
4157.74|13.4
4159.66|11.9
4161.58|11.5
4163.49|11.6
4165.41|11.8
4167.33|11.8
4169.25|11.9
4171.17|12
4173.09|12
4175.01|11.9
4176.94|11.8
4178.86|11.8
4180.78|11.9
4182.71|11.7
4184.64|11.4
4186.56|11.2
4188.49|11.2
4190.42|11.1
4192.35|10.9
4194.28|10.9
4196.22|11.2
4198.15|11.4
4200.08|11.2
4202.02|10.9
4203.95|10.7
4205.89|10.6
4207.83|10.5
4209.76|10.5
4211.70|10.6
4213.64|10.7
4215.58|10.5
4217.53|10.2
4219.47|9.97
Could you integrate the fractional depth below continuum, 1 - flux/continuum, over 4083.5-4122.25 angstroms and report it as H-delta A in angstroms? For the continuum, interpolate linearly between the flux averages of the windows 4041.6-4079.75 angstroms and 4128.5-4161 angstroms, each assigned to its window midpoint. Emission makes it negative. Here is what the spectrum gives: 7.2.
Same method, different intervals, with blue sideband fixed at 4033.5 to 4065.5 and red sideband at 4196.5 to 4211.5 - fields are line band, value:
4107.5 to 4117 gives 1.5 angstroms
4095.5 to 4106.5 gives 2.7 angstroms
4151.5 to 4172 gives -3.1 angstroms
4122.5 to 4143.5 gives 0.4 angstroms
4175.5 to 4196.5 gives -0.8 angstroms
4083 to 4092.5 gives 1.1 angstroms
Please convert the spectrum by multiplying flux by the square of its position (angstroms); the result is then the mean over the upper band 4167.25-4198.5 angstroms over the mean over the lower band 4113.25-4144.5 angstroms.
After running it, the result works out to 1.05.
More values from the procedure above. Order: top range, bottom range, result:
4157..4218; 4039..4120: 1.08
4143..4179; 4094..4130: 1.25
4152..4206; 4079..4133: 1.19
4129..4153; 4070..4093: 1.03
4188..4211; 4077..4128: 1.10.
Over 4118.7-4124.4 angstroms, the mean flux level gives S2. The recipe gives 12.2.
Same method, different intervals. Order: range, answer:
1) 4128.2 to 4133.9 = 10.8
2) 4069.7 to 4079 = 12.3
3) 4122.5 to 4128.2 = 12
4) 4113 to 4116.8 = 10.8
